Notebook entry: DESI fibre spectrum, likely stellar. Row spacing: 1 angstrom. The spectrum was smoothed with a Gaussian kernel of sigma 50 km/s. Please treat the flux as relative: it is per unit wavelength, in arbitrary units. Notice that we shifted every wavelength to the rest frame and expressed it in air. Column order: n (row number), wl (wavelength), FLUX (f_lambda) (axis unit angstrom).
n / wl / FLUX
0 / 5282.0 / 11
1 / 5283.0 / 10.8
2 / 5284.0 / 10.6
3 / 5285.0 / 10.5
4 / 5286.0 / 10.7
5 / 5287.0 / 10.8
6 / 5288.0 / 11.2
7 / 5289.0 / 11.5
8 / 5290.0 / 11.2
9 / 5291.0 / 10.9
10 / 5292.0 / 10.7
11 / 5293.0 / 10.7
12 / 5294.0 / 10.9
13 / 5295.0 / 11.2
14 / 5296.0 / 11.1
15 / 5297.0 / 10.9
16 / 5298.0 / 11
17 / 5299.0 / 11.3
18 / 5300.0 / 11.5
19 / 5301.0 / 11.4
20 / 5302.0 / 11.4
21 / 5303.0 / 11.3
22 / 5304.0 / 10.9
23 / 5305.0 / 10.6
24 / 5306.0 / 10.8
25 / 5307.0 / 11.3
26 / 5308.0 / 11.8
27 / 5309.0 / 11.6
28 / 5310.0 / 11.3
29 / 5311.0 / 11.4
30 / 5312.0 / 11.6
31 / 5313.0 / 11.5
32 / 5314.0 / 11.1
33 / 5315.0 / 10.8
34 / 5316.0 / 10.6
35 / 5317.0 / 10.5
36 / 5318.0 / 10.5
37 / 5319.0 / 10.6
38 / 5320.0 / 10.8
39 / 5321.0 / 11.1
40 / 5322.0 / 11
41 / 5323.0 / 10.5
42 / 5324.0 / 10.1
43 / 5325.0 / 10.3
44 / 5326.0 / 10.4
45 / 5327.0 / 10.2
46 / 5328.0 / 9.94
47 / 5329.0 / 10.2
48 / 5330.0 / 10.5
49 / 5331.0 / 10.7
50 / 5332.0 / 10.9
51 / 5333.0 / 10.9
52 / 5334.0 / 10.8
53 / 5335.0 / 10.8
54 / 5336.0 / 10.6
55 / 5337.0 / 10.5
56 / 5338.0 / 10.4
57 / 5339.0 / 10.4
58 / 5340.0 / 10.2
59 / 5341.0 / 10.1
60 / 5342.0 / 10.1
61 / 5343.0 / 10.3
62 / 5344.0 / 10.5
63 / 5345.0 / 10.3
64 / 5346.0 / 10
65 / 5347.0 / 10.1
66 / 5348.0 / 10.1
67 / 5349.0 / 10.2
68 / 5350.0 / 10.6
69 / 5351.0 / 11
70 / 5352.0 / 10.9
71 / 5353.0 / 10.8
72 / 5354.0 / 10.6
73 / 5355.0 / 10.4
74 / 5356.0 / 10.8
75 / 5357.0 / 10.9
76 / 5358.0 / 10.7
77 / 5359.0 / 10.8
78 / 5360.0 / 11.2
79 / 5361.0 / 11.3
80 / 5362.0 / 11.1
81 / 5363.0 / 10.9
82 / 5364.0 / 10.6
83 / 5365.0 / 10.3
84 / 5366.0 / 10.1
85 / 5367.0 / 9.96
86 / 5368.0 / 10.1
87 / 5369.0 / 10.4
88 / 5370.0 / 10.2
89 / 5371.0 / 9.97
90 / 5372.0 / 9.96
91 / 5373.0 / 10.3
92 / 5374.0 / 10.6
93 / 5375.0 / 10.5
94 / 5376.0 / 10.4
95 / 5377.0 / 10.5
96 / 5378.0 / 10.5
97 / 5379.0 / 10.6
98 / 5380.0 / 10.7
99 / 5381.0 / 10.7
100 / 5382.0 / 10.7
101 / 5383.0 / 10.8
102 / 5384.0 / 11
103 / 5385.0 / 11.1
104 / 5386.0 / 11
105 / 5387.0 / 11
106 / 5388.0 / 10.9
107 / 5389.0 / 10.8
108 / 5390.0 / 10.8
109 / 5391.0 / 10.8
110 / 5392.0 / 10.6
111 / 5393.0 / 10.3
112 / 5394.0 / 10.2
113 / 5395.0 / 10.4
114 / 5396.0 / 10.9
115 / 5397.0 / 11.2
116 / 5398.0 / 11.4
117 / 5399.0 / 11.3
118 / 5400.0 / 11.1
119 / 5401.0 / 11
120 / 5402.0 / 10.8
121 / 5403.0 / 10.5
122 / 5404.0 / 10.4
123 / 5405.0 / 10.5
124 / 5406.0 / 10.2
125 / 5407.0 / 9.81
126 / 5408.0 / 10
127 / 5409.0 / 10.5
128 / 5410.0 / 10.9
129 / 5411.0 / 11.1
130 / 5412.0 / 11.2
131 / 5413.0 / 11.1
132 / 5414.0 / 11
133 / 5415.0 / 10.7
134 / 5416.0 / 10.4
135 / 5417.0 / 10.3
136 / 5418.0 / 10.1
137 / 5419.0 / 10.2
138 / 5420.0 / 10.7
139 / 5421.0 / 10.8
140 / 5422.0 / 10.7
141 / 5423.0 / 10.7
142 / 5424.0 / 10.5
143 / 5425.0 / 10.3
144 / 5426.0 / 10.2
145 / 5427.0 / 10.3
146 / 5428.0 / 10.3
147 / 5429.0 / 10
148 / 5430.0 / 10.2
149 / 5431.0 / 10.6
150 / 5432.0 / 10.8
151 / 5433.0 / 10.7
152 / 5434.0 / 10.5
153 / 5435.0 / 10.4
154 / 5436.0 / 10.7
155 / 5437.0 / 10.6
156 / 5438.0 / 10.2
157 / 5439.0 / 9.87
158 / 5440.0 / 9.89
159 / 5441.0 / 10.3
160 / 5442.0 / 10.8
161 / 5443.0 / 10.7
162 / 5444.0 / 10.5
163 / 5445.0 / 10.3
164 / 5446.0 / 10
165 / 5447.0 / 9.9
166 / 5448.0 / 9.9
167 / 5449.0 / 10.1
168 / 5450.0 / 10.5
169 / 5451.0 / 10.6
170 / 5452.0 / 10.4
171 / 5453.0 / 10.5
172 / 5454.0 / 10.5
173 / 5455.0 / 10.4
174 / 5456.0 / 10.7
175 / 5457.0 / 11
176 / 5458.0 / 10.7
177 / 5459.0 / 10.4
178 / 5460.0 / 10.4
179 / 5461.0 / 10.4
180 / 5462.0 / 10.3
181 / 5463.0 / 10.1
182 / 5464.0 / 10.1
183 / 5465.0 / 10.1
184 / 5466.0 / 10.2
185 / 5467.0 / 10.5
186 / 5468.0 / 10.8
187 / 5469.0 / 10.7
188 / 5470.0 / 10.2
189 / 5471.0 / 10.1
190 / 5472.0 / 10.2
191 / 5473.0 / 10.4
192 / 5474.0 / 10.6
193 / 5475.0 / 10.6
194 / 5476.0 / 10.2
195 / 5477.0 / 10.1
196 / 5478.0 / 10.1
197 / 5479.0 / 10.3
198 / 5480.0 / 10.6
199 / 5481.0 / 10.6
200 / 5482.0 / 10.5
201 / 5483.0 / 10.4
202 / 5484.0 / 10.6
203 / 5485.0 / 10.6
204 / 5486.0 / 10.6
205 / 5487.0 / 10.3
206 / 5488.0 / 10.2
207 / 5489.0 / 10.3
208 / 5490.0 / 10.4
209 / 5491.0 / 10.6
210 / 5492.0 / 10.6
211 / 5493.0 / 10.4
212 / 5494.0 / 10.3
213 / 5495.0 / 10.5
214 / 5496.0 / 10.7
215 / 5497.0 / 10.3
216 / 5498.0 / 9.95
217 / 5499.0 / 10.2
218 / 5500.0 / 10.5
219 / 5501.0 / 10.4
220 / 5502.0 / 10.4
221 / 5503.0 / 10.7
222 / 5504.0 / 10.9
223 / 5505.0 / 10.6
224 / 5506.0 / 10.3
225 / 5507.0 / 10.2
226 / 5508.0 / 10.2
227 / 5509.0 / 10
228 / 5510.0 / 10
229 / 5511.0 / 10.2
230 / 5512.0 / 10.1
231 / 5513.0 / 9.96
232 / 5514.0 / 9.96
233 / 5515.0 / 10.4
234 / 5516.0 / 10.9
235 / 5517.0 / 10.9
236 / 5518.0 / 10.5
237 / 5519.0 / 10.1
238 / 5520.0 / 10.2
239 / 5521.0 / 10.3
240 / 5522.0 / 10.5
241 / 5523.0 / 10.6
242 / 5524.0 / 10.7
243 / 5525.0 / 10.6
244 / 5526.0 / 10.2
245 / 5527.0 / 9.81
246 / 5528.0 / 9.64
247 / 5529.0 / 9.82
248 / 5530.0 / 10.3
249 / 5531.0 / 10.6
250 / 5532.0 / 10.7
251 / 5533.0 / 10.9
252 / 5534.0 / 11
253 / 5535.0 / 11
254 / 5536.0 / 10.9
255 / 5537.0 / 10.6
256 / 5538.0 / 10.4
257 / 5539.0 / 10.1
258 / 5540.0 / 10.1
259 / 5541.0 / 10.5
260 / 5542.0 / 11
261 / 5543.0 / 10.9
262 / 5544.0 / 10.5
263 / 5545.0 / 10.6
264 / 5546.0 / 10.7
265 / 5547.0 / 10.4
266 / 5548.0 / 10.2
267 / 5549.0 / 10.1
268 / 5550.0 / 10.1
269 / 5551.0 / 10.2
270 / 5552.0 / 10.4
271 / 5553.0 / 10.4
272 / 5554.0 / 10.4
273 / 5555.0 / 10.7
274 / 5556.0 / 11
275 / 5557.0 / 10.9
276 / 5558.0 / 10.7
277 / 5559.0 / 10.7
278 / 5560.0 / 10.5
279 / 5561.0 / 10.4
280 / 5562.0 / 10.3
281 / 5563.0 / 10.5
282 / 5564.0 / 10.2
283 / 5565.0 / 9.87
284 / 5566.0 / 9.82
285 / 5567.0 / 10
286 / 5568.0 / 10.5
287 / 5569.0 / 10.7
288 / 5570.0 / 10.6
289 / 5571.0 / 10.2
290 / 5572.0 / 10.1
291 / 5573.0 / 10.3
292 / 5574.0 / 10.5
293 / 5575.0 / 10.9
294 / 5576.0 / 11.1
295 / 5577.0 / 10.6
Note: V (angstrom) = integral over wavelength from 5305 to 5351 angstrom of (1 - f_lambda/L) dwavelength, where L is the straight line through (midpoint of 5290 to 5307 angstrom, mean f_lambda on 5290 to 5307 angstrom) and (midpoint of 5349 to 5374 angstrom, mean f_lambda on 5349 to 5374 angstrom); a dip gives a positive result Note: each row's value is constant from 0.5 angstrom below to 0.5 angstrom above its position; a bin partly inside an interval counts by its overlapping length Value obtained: 0.77 angstrom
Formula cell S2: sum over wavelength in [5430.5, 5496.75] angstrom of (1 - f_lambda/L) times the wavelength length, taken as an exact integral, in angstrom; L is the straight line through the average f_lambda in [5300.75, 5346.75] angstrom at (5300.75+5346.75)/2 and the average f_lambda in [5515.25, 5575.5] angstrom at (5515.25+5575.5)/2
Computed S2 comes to 0.9 angstrom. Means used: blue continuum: 10.7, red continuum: 10.5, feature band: 10.4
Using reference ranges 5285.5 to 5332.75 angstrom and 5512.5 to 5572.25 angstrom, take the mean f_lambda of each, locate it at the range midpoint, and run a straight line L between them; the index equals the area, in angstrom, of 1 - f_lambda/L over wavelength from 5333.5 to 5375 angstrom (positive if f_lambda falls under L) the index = 1.3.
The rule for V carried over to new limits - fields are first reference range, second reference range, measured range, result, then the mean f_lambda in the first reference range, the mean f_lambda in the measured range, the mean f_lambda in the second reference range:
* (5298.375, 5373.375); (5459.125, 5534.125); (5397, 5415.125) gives -0.4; 10.7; 10.8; 10.4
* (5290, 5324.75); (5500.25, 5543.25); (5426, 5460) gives 0.8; 11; 10.4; 10.4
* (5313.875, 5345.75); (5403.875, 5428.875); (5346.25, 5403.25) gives -0.8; 10.5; 10.7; 10.5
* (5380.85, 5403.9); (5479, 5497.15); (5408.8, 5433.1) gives 0.4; 10.8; 10.6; 10.5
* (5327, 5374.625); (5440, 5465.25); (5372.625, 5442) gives -1.1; 10.5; 10.6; 10.4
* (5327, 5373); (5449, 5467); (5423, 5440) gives 0.1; 10.5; 10.4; 10.4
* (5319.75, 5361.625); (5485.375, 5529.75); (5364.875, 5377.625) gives 0.3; 10.5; 10.3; 10.3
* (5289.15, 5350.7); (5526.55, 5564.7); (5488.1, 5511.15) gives 0.3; 10.8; 10.4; 10.5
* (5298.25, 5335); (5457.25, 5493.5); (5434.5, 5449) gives 0.3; 10.9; 10.3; 10.4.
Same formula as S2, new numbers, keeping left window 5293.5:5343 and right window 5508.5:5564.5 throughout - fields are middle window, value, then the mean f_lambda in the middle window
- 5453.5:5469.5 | 0.2 angstrom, 10.5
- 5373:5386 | 0.0 angstrom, 10.7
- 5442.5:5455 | 0.3 angstrom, 10.3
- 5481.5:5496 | 0.1 angstrom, 10.5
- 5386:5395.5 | 0.0 angstrom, 10.7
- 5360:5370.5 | 0.2 angstrom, 10.5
